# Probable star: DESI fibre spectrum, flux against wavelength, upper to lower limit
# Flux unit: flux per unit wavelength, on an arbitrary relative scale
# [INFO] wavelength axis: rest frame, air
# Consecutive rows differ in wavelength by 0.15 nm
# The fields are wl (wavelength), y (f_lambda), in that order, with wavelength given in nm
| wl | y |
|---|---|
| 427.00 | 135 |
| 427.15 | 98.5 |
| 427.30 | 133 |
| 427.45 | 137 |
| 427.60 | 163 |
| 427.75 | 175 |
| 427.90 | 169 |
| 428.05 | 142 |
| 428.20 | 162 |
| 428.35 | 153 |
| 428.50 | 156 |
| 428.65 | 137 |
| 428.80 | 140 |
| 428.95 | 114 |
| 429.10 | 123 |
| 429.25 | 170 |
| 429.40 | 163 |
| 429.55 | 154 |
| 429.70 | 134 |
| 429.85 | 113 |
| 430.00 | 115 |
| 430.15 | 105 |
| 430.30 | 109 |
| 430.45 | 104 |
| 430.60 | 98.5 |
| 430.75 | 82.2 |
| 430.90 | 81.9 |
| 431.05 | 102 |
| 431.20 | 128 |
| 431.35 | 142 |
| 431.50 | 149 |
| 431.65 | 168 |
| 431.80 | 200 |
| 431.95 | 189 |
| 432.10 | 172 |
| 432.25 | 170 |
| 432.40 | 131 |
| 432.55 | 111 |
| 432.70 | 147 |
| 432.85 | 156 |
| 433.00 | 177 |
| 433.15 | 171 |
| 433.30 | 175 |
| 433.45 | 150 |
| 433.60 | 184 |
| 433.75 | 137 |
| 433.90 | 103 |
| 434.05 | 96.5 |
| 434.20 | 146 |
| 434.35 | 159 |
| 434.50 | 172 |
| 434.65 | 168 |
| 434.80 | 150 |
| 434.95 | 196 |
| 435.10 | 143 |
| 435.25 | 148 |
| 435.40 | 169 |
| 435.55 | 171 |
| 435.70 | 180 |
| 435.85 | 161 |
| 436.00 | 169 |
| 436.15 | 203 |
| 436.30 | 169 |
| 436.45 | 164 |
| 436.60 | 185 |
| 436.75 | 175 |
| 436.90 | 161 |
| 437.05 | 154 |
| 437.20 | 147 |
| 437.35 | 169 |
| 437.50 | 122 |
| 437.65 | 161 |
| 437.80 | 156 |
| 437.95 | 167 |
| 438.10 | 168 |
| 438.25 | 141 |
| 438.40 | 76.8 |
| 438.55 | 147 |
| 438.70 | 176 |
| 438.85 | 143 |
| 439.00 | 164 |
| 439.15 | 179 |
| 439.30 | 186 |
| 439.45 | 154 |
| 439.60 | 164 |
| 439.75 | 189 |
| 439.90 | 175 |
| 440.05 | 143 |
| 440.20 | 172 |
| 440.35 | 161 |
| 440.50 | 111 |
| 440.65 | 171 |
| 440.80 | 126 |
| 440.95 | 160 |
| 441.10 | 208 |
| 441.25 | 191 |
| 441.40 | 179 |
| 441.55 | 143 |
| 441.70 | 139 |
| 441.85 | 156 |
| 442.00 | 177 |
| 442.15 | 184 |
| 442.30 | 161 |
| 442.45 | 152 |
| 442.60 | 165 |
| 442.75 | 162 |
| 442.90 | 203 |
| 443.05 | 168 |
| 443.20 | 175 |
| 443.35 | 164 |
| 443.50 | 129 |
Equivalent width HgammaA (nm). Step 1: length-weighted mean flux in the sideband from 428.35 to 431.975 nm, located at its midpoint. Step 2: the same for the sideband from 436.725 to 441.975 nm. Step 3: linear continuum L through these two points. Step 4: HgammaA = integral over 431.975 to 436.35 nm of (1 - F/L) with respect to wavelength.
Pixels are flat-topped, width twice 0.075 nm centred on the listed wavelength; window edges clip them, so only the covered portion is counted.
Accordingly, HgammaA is -0.45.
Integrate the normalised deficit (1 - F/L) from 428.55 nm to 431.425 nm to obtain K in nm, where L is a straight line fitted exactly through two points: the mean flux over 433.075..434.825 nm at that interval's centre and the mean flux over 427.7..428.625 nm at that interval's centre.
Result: 0.62 nm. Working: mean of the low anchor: 158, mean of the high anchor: 151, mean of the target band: 122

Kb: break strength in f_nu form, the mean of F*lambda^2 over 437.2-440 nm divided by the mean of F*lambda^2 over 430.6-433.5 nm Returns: 1.11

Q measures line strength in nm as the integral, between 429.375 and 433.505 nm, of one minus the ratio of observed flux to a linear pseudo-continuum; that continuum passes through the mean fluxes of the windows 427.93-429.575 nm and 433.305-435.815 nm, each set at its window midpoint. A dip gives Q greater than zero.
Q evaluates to 0.33 nm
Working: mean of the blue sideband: 147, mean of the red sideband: 155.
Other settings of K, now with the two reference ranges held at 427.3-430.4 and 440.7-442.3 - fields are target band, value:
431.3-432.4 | -0.16 nm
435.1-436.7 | -0.16 nm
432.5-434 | -0.01 nm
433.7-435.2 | 0.05 nm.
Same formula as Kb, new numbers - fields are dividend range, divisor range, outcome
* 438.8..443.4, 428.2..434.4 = 1.24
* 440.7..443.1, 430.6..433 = 1.24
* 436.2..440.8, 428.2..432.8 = 1.21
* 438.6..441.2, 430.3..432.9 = 1.25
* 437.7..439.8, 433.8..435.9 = 1.04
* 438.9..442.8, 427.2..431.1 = 1.31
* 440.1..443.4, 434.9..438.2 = 1.02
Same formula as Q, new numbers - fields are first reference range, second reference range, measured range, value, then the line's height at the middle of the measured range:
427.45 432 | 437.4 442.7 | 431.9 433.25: -0.135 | 144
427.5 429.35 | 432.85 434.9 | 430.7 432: 0.120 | 152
